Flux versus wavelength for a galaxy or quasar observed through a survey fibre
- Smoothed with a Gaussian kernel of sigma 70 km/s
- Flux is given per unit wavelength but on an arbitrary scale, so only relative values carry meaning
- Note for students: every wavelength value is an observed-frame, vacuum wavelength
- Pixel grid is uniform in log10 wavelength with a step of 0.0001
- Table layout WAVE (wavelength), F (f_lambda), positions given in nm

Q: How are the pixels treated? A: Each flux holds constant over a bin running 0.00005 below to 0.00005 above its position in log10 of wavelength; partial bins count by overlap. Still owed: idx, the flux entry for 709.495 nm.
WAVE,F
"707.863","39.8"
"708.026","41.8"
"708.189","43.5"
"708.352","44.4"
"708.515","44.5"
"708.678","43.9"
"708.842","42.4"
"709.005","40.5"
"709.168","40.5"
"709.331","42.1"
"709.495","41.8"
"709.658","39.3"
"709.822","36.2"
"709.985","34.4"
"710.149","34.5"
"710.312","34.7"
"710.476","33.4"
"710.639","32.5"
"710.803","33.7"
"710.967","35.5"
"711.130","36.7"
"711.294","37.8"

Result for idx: 41.8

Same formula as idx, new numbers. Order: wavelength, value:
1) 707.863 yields 39.8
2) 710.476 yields 33.4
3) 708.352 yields 44.4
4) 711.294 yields 37.8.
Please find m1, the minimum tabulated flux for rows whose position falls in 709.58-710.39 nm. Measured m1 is 34.4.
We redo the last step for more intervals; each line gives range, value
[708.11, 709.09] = 40.5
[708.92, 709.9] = 36.2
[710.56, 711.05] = 32.5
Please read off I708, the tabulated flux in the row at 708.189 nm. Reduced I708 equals 43.5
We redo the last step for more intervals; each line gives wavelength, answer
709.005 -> 40.5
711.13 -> 36.7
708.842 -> 42.4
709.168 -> 40.5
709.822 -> 36.2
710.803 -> 33.7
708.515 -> 44.5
